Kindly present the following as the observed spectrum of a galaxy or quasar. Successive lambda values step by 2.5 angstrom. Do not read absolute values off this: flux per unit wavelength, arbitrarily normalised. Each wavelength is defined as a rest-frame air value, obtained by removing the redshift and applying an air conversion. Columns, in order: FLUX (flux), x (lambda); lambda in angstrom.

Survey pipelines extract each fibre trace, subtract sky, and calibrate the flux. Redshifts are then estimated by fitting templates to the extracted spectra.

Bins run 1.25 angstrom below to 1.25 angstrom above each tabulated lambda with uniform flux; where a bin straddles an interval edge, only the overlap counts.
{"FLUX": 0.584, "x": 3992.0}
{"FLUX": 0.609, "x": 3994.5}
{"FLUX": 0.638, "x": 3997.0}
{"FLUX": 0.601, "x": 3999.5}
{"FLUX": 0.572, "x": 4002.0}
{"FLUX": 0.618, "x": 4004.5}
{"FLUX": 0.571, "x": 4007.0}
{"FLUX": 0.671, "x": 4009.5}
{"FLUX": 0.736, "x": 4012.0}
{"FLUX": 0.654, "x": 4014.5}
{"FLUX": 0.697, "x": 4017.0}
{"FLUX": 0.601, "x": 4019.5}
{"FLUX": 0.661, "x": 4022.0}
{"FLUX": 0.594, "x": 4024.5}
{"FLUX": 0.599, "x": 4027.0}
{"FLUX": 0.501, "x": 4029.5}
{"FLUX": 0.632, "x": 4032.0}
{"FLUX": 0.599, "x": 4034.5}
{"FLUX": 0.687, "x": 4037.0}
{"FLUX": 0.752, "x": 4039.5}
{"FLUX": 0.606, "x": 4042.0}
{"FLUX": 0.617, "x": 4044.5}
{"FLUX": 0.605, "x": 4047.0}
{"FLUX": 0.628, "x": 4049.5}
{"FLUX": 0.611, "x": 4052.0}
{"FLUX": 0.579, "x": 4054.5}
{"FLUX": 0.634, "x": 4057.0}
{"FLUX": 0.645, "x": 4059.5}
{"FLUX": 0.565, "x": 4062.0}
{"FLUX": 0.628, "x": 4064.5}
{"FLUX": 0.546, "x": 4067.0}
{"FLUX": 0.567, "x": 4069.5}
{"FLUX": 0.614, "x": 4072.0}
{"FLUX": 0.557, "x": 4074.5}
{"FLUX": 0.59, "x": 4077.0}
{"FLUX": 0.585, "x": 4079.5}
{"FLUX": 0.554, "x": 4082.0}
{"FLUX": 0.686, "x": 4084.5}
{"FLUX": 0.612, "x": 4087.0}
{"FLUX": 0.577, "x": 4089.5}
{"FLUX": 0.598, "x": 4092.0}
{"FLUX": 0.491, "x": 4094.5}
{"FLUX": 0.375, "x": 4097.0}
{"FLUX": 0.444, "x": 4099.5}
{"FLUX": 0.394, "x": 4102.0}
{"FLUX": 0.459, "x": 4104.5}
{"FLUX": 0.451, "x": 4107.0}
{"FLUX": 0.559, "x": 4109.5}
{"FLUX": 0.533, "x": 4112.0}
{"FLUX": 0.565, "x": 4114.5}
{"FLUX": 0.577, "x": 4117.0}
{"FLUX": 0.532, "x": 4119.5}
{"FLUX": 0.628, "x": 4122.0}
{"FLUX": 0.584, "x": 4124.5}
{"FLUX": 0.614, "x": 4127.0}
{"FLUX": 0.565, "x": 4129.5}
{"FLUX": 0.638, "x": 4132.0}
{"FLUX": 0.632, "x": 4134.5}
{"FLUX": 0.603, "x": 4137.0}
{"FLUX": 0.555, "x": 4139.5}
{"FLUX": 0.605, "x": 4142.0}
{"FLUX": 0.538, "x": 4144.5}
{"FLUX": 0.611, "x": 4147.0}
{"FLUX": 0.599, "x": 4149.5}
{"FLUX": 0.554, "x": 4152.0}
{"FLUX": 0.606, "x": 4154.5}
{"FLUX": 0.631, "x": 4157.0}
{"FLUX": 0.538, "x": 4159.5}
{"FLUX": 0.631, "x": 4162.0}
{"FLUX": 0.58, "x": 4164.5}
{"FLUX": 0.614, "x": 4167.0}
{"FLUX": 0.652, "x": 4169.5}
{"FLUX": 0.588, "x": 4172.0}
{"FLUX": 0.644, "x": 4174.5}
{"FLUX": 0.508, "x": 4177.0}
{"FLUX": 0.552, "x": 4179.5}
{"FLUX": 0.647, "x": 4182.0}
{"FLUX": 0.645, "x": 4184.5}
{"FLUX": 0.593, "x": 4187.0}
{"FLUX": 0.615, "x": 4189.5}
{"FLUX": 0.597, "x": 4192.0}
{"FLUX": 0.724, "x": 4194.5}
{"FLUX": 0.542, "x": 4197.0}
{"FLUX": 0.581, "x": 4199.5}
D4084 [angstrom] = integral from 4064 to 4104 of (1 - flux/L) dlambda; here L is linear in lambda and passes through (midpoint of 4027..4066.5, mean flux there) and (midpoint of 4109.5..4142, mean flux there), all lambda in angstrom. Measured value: 3.6 angstrom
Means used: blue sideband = 0.617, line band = 0.548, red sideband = 0.585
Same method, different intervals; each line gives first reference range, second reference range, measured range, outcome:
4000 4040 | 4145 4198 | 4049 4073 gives 0.9 angstrom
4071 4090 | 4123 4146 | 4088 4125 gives 4.9 angstrom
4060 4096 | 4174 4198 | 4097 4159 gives 3.8 angstrom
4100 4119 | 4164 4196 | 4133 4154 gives -1.2 angstrom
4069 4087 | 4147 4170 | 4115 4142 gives 0.2 angstrom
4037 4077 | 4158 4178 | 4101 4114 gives 2.6 angstrom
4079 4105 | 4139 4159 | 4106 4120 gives 0.3 angstrom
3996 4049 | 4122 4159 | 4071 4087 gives 0.4 angstrom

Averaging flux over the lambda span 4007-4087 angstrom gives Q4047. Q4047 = 0.619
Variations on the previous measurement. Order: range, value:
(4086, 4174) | 0.564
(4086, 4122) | 0.515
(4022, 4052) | 0.621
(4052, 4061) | 0.617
